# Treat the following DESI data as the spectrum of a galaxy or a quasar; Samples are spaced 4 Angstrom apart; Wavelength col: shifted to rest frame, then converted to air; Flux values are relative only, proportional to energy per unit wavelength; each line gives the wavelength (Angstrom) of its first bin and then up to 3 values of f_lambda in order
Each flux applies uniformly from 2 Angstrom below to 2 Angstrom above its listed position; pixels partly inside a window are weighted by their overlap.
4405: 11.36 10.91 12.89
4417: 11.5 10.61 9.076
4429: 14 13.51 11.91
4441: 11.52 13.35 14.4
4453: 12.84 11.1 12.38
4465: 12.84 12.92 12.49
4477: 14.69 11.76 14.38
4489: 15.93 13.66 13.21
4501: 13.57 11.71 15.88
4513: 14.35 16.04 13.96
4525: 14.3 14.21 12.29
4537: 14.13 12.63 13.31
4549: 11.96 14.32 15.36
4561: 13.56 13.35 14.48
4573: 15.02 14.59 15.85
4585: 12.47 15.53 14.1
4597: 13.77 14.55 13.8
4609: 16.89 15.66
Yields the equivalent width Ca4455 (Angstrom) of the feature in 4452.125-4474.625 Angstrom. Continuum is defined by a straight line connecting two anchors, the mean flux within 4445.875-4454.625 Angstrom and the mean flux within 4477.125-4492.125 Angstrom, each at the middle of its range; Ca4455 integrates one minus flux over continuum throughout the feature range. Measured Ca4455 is 2.3 Angstrom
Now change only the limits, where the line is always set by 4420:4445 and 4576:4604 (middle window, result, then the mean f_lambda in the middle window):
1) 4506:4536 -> -2.3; 14.3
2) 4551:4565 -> -0.4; 14.3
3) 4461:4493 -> -2.2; 13.5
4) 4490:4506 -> -0.4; 13.3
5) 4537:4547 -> 0.3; 13.2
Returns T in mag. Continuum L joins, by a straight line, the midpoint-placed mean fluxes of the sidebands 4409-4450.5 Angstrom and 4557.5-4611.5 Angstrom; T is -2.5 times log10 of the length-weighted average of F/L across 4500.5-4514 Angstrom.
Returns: -0.042 mag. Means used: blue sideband 12.2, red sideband 14.5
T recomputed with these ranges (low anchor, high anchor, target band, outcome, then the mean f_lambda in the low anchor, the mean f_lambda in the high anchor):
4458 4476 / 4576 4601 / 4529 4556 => 0.038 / 12.7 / 14.4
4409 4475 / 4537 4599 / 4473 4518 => -0.077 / 12.3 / 14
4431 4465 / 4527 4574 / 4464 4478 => -0.024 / 12.6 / 13.7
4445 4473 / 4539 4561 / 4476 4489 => -0.074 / 12.8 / 13.5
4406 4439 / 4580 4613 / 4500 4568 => -0.018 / 11.8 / 14.6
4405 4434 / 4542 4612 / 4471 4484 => -0.037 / 11.7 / 14.3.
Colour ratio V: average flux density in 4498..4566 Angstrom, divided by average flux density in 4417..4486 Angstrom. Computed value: 1.10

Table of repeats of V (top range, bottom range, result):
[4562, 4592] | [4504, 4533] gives 1.01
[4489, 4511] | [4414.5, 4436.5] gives 1.17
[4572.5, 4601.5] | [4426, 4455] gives 1.12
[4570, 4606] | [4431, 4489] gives 1.11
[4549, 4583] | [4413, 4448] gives 1.20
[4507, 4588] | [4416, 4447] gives 1.18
